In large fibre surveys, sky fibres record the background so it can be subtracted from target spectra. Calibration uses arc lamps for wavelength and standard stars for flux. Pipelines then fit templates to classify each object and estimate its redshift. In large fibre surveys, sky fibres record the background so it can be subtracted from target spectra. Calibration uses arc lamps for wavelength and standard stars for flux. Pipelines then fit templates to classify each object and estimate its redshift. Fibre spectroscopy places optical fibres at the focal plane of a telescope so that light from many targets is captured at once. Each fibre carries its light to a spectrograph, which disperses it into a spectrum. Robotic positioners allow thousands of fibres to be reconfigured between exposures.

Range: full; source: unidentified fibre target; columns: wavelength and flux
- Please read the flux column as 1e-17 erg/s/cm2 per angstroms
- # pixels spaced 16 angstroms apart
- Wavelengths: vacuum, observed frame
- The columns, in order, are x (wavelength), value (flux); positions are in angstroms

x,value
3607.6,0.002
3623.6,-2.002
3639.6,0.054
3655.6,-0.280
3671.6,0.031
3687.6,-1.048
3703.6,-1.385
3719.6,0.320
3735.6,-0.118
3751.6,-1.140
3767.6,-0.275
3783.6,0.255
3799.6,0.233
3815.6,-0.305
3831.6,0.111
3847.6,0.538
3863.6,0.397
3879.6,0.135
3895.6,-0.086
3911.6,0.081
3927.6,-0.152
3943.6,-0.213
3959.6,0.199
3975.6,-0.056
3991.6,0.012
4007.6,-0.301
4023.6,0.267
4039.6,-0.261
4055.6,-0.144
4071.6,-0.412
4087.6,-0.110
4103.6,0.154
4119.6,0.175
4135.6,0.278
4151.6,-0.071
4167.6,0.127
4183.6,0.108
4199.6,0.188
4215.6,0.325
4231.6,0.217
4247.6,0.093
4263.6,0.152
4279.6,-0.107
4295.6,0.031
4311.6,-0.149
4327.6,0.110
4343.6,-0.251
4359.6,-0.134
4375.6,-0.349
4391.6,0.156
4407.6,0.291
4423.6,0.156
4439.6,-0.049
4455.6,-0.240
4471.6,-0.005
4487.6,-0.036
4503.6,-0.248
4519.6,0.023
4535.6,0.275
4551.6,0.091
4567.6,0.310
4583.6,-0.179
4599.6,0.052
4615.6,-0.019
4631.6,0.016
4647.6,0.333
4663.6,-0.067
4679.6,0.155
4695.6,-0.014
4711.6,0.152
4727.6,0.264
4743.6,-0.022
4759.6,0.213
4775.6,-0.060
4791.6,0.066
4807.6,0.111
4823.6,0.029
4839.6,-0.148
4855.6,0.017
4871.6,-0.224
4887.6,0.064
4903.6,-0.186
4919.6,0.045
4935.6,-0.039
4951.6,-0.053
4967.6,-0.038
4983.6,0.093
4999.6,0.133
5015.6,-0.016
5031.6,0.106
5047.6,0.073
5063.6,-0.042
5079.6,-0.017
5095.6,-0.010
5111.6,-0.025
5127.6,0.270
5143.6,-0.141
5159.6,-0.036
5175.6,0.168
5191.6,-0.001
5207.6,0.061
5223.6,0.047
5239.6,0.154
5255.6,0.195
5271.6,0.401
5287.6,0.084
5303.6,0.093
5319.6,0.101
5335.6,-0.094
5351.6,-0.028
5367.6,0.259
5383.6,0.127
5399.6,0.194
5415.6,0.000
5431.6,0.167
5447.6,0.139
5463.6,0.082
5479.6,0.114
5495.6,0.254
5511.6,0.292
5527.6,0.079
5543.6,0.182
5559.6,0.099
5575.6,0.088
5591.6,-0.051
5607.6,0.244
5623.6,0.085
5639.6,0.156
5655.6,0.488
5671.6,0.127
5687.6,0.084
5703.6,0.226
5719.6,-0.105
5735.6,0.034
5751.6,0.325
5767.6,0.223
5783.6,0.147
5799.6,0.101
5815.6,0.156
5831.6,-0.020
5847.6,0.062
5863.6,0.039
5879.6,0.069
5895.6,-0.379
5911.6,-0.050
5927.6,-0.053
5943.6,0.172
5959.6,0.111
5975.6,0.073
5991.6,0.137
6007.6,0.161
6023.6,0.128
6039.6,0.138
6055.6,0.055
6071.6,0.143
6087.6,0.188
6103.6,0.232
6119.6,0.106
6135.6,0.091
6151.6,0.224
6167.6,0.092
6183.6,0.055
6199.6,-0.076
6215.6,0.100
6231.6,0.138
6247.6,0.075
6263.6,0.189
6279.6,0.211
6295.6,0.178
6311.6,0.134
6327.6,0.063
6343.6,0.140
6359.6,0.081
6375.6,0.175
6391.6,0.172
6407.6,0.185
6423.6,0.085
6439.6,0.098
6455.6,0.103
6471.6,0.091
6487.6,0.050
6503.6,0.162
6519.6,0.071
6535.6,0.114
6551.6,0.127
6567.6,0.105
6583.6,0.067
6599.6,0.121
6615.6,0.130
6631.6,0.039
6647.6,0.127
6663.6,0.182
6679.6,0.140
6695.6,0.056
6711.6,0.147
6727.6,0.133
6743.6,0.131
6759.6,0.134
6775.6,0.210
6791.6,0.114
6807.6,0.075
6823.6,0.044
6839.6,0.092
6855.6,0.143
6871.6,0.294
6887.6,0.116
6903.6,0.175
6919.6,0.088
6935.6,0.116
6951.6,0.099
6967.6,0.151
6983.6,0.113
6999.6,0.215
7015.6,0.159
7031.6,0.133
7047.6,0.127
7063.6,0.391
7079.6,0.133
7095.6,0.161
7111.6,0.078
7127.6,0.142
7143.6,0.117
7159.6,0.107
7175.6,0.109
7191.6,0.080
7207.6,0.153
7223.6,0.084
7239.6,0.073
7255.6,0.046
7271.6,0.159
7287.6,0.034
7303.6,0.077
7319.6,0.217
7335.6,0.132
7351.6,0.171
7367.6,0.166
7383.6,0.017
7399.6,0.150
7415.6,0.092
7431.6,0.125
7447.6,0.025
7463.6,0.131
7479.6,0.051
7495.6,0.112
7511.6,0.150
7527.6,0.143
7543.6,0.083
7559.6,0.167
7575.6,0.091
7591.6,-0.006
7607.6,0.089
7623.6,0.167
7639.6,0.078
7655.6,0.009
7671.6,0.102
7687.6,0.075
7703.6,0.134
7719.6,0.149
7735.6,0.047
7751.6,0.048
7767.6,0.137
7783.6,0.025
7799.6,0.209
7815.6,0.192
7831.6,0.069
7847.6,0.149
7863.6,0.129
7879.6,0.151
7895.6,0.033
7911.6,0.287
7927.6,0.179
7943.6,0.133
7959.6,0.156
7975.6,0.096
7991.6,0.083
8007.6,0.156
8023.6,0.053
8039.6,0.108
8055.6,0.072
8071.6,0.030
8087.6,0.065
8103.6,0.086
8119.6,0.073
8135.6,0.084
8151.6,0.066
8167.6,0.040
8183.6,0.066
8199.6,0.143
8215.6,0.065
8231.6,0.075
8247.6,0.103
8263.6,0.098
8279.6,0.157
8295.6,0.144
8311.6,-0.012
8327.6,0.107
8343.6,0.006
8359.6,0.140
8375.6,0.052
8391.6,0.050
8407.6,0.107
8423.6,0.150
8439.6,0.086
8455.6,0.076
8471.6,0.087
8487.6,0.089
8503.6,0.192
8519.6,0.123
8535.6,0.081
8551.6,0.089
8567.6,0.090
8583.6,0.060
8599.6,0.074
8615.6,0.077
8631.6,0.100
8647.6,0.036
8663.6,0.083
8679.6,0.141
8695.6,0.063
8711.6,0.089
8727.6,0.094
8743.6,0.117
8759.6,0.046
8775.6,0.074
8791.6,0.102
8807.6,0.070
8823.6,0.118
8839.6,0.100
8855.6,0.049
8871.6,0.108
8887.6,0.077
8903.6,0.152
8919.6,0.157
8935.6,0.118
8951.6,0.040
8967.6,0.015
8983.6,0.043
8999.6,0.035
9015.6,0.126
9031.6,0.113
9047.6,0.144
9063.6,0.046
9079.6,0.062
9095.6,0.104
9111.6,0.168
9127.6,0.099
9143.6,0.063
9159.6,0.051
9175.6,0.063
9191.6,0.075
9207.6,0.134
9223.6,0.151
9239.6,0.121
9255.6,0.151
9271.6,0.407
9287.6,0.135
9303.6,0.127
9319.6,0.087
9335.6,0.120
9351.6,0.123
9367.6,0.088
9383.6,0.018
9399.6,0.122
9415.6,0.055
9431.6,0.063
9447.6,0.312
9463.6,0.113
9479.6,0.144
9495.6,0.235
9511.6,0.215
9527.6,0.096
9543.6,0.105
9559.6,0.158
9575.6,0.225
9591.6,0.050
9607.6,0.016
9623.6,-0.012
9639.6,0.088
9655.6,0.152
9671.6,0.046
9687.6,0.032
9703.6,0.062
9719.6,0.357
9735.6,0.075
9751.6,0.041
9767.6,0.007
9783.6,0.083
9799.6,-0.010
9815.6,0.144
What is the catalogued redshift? 0.412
